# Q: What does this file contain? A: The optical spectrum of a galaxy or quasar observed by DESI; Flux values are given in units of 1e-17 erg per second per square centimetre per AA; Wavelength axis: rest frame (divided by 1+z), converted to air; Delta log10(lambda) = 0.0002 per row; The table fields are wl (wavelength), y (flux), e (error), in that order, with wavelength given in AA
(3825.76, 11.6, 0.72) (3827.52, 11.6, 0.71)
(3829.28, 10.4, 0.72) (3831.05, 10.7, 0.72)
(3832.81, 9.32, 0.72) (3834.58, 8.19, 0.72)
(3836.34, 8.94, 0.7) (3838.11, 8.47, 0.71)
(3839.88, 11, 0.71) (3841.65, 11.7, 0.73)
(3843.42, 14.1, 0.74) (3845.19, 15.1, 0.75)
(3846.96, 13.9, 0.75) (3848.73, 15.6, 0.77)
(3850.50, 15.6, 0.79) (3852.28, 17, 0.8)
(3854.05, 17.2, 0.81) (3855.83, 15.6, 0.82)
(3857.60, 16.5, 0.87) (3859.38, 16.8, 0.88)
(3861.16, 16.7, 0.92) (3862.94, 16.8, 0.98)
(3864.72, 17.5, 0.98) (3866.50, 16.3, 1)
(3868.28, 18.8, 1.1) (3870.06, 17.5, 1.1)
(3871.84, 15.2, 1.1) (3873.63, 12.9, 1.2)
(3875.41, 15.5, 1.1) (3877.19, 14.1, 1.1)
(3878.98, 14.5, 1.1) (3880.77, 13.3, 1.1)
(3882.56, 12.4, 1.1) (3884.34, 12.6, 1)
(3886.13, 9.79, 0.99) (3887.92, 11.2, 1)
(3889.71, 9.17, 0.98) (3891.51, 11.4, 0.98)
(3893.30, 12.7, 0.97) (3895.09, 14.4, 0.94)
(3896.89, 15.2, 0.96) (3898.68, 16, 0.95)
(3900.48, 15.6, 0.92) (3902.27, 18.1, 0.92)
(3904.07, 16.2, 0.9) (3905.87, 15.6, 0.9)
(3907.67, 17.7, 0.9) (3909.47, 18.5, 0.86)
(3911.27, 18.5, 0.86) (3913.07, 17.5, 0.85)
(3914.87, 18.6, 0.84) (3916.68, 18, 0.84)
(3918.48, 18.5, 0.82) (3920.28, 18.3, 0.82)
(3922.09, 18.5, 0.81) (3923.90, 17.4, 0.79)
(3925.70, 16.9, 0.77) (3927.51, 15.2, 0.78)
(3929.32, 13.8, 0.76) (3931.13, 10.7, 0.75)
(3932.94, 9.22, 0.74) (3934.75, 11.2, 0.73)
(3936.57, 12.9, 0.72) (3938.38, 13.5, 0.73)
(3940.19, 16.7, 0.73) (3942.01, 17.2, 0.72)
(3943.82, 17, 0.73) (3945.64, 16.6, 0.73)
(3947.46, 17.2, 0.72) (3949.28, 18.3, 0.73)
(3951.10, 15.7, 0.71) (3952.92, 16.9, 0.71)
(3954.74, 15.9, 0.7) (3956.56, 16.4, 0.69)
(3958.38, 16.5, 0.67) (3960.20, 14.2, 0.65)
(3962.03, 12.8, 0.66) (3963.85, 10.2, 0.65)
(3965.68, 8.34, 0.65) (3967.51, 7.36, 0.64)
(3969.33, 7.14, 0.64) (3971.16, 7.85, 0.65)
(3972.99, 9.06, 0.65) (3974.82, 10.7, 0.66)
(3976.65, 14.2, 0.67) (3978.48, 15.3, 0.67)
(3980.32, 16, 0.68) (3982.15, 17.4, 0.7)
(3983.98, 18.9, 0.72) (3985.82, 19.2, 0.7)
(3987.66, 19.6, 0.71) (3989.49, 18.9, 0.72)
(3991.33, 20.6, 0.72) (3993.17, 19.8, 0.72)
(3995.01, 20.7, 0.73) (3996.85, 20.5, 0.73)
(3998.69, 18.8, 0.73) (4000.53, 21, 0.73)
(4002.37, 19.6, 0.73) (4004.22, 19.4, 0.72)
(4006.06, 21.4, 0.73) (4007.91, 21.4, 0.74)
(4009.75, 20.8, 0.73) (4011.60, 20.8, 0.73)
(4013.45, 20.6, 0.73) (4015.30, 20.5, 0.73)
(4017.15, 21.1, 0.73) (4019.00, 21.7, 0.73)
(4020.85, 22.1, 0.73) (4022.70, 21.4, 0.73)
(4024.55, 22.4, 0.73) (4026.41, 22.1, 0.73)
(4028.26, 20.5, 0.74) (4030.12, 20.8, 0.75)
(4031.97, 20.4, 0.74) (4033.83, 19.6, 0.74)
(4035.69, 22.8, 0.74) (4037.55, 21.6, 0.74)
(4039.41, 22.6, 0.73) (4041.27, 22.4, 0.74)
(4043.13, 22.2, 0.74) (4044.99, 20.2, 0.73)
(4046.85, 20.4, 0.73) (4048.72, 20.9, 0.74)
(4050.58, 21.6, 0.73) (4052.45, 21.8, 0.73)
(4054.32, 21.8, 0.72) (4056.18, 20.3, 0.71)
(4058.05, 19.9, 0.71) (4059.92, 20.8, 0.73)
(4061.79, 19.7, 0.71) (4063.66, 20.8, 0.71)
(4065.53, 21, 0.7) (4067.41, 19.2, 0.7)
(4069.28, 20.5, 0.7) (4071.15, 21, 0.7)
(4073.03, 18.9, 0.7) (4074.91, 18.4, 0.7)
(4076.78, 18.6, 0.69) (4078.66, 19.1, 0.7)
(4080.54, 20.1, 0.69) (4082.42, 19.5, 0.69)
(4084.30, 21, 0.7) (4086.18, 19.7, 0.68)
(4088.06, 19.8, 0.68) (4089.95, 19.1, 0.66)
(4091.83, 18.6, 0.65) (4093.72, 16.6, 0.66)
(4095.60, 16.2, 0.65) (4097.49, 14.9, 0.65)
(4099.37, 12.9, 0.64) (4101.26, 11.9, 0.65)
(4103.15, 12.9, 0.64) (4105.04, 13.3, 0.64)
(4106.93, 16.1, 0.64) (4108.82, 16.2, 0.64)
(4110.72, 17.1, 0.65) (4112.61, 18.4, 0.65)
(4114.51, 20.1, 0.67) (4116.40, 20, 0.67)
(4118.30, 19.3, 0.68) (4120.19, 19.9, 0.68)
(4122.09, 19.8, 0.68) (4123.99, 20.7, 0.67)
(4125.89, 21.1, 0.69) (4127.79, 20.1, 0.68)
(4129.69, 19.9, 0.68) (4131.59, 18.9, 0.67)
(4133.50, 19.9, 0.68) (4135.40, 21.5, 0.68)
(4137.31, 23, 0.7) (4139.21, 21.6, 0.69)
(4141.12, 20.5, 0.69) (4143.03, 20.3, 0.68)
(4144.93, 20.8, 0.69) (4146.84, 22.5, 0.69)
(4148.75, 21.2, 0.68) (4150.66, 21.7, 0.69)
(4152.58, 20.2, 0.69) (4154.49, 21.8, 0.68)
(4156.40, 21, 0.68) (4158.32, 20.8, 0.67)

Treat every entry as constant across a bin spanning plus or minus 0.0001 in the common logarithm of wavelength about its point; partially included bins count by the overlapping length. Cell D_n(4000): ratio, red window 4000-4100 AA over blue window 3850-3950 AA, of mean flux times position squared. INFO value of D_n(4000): 1.41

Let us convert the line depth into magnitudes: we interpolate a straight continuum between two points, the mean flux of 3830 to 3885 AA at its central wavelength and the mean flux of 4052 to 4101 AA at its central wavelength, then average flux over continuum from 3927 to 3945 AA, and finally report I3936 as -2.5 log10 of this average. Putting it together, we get 0.16 mag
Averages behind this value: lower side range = 14.2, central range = 13.8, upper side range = 19.1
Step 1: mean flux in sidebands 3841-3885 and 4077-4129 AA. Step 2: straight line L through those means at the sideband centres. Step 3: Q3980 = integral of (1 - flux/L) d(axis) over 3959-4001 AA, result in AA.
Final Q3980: 3.9 AA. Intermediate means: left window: 15.4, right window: 18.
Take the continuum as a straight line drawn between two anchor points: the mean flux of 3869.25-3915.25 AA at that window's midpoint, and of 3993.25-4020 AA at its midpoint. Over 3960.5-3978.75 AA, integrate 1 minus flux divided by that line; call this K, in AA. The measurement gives 8.24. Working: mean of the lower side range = 14.7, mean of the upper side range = 20.6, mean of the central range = 10.3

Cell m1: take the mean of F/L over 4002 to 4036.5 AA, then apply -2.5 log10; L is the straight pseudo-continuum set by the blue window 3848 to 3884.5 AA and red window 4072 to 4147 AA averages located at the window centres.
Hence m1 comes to -0.194 mag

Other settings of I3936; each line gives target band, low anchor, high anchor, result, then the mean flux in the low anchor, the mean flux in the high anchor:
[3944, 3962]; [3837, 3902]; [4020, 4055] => 0.104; 14.4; 21.4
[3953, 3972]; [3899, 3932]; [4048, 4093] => 0.436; 16.9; 20.1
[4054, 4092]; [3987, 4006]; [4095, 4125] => -0.115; 20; 16.9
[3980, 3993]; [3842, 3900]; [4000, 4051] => 0.039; 14.7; 21.2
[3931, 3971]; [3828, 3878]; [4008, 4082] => 0.269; 14.2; 20.8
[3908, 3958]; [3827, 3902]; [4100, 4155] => -0.064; 13.8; 19.3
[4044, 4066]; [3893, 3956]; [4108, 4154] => -0.115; 16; 20.2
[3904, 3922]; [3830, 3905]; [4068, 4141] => -0.195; 14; 18.6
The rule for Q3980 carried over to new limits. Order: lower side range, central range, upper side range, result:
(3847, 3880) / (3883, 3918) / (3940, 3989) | 0.8 AA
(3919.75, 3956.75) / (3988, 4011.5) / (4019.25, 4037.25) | -0.9 AA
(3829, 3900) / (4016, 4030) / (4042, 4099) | -2.5 AA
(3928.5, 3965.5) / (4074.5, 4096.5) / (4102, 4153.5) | -0.7 AA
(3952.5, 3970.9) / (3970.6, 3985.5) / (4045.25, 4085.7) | -0.5 AA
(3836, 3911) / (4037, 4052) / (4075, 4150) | -3.3 AA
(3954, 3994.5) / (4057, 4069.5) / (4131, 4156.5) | -1.6 AA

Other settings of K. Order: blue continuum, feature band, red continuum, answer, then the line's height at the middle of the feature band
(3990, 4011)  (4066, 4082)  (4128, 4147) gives 0.8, 20.6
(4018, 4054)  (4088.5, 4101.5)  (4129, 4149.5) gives 3.1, 21.2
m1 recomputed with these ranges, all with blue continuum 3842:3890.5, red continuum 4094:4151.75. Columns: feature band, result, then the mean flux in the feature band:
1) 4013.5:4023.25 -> -0.23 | 21.3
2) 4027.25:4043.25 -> -0.22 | 21.4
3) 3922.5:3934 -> 0.13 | 14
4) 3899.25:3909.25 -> -0.09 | 16.7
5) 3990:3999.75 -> -0.19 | 20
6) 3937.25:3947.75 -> -0.02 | 16.2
